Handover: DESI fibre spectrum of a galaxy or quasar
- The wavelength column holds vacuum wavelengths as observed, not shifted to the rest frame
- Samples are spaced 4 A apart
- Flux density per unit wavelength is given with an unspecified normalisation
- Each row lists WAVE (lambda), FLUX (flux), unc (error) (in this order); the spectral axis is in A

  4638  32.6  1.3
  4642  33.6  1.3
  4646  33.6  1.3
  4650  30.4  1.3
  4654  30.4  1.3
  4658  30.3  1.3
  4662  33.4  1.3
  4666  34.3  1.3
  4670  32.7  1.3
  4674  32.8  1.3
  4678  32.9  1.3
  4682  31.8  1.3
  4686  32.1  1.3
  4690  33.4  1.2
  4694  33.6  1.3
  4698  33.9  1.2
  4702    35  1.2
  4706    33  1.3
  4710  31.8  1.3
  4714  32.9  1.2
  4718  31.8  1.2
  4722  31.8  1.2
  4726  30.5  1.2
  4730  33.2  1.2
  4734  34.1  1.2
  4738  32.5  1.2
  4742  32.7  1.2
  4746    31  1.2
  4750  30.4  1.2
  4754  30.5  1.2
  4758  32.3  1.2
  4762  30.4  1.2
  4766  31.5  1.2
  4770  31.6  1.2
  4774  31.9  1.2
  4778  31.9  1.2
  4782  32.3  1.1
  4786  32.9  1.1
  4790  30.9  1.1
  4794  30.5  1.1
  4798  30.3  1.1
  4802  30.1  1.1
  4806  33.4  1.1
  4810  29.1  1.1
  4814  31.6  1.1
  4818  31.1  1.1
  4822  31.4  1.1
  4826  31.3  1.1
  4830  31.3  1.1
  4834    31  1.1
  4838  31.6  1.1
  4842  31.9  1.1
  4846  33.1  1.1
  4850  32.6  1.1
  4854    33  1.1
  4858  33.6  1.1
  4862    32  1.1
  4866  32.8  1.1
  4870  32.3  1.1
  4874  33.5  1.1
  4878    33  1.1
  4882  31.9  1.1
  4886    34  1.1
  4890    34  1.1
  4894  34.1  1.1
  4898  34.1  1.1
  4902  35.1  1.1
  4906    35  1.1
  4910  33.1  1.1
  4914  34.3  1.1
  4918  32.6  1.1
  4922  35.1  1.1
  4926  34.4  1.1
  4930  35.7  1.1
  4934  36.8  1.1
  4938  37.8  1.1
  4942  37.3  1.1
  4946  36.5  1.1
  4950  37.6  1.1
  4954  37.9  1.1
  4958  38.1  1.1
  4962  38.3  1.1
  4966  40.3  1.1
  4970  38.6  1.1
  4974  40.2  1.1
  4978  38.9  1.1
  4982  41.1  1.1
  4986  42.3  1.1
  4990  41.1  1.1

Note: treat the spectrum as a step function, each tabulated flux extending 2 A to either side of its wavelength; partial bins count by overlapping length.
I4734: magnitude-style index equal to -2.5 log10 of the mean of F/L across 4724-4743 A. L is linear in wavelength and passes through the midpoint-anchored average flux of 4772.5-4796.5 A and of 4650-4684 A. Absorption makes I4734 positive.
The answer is -0.02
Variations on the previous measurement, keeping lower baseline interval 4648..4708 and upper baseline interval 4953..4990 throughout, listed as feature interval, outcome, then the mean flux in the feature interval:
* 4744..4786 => 0.11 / 31.5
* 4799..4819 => 0.16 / 31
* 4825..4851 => 0.15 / 31.8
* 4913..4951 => 0.09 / 35.8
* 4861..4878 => 0.14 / 32.7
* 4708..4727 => 0.06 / 31.8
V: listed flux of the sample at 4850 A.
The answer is 32.6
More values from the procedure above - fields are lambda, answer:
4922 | 35.1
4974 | 40.2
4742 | 32.7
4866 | 32.8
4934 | 36.8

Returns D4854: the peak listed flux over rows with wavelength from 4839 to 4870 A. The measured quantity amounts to 33.6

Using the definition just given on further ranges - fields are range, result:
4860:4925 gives 35.1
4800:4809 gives 33.4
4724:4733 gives 33.2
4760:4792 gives 32.9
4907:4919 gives 34.3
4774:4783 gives 32.3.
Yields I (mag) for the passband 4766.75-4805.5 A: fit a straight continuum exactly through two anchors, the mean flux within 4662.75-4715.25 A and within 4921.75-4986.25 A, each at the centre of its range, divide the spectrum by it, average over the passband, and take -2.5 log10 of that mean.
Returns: 0.11 mag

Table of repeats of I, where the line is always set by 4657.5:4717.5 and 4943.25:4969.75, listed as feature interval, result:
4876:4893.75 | 0.11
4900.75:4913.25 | 0.09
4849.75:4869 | 0.11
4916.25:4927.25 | 0.10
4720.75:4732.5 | 0.06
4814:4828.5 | 0.14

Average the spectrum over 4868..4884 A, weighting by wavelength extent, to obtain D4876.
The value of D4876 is 32.7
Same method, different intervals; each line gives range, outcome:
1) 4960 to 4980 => 39.3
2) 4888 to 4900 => 34.1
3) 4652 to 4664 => 31.4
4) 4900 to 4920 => 34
